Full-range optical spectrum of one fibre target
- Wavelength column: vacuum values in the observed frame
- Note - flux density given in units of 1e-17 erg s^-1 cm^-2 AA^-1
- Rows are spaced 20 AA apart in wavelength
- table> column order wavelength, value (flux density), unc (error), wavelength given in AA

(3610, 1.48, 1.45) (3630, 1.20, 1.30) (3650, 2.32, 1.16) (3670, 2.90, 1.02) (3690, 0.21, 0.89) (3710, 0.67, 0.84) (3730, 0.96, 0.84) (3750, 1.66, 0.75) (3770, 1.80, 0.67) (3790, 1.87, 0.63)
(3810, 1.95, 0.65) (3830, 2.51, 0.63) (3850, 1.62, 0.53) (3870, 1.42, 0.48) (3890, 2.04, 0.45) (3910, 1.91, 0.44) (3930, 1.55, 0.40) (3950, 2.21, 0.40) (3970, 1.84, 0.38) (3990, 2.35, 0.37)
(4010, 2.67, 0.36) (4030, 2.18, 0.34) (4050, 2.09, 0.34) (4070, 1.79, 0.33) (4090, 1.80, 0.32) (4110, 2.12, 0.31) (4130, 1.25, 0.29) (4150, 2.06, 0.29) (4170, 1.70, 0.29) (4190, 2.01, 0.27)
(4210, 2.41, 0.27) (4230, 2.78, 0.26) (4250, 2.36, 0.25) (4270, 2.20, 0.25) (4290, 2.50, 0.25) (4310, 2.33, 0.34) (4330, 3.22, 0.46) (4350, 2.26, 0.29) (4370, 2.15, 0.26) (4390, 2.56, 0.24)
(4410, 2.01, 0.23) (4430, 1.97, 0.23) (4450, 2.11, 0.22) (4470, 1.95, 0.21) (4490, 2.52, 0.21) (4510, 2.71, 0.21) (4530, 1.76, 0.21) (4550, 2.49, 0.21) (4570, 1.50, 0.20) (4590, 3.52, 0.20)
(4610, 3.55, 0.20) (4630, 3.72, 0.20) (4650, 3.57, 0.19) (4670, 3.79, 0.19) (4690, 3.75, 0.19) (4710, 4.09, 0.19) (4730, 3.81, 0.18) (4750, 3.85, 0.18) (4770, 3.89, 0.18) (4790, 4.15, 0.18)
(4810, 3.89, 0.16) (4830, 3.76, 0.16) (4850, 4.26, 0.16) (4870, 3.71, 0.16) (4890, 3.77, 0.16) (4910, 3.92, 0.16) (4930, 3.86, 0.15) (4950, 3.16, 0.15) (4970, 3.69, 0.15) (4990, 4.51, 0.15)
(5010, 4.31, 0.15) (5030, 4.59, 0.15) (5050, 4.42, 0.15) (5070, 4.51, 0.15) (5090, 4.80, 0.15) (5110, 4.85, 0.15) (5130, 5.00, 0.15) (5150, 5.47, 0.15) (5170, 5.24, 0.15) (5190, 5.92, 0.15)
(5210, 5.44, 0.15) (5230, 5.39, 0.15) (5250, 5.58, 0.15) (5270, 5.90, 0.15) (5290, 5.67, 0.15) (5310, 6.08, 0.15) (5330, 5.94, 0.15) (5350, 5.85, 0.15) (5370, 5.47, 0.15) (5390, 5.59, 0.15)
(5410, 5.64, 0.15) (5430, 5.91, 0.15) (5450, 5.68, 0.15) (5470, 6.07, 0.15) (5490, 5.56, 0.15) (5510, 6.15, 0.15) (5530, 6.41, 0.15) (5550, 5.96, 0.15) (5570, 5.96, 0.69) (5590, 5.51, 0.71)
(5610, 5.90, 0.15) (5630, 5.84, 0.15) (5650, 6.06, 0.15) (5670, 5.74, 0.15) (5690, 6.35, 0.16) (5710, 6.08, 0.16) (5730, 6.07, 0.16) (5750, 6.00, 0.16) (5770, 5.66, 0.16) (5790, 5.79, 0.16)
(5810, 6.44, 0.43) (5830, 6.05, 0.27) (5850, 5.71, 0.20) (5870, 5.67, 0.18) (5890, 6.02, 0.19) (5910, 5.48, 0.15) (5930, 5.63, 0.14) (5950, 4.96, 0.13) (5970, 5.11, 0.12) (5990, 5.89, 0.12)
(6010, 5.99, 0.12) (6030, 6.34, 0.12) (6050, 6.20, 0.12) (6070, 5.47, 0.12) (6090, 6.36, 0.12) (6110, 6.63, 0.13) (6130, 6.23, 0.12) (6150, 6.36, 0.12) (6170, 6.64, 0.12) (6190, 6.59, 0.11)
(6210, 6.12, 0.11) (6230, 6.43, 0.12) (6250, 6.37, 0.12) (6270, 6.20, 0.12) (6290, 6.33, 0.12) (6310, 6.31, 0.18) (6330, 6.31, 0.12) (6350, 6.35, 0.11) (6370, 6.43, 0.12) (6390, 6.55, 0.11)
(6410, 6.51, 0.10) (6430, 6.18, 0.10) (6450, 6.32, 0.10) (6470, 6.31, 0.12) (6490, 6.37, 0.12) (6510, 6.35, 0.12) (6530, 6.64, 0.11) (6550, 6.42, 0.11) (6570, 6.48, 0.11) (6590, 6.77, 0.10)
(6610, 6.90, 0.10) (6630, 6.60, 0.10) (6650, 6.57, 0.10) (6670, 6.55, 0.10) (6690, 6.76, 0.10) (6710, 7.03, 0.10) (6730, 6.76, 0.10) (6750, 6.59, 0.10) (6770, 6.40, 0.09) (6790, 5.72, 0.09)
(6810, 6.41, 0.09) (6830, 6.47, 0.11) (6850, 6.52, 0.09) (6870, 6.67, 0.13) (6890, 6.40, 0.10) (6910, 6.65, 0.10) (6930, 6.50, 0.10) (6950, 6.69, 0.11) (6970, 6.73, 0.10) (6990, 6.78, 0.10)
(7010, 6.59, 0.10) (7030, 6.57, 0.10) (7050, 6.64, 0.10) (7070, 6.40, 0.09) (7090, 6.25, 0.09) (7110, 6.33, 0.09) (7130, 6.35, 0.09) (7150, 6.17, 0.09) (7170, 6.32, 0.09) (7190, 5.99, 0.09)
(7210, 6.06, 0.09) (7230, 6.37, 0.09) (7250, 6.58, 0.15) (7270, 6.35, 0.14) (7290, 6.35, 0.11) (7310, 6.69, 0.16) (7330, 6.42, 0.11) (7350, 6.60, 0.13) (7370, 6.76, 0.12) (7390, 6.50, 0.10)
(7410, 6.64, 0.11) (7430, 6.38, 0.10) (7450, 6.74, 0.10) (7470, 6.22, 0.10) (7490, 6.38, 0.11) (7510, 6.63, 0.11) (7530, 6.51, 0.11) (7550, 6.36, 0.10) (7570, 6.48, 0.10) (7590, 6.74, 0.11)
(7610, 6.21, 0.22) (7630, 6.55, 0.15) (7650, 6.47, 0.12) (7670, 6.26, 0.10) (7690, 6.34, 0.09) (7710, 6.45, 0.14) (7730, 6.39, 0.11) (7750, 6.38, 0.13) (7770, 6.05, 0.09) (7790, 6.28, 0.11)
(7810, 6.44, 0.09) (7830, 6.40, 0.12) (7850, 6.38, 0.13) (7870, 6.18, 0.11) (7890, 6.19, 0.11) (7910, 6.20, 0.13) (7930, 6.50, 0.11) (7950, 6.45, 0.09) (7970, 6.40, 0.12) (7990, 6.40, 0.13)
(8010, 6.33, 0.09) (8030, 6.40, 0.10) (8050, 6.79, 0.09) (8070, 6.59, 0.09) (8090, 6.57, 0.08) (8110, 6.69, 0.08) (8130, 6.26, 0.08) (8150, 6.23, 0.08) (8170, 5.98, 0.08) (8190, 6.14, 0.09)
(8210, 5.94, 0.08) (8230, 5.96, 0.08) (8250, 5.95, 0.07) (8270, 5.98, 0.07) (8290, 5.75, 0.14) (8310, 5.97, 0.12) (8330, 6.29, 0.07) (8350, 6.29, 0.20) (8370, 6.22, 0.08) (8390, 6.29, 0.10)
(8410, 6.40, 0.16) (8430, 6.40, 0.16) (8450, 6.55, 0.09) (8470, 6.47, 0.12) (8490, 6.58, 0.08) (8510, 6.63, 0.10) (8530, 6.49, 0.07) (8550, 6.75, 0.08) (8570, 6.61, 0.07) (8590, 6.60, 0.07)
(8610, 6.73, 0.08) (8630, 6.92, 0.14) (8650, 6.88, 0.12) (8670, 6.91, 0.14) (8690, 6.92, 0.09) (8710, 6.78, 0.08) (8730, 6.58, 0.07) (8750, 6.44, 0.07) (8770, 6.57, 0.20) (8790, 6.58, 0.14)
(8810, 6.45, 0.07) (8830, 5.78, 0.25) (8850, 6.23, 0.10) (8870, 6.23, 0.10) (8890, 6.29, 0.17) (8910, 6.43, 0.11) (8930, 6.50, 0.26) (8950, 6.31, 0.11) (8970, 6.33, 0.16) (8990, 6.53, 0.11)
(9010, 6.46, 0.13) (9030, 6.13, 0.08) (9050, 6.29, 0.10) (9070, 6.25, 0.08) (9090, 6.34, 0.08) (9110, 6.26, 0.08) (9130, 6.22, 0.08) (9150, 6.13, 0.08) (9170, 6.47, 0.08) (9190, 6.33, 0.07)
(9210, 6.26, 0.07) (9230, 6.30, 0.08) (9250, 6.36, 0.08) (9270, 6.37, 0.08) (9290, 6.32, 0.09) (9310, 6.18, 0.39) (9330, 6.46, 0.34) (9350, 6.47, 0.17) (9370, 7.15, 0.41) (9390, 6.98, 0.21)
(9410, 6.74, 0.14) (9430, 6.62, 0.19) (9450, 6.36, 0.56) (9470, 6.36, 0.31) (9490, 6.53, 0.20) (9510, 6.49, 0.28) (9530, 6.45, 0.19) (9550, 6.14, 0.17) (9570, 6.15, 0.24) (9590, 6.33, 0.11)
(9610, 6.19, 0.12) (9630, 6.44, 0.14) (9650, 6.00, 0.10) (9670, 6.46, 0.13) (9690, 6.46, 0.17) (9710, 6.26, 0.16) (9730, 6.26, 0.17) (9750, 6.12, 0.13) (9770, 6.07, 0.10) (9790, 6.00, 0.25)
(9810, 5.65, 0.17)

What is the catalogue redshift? 0.15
